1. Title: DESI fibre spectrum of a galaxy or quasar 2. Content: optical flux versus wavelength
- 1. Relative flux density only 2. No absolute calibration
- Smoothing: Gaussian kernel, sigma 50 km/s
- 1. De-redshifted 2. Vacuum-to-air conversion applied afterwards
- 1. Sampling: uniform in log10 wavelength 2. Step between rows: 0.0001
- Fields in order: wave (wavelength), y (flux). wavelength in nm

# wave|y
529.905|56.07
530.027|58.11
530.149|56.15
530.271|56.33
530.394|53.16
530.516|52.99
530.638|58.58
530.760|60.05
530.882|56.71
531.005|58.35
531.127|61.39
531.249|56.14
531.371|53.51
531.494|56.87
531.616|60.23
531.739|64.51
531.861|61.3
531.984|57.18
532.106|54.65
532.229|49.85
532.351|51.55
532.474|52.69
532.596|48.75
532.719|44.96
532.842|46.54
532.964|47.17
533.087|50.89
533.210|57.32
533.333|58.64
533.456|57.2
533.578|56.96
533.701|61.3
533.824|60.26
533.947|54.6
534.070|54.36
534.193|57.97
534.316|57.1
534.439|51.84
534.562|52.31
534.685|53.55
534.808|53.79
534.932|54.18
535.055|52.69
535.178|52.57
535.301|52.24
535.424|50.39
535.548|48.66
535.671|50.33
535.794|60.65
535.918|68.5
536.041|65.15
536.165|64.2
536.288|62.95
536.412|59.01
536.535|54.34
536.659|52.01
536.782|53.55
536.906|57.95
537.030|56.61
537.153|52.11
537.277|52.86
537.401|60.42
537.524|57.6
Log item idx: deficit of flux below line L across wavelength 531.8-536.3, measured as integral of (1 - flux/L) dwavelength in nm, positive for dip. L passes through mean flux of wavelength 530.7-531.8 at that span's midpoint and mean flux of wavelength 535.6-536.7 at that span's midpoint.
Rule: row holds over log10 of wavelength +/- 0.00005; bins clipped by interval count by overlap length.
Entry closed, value 0.33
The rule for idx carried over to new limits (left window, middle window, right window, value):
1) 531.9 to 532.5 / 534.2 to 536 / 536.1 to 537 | 0.06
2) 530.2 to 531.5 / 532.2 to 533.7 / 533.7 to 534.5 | 0.11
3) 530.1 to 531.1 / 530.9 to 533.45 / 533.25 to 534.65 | 0.09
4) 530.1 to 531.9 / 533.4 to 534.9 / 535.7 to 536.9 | 0.08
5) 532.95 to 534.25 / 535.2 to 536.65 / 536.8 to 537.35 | -0.06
